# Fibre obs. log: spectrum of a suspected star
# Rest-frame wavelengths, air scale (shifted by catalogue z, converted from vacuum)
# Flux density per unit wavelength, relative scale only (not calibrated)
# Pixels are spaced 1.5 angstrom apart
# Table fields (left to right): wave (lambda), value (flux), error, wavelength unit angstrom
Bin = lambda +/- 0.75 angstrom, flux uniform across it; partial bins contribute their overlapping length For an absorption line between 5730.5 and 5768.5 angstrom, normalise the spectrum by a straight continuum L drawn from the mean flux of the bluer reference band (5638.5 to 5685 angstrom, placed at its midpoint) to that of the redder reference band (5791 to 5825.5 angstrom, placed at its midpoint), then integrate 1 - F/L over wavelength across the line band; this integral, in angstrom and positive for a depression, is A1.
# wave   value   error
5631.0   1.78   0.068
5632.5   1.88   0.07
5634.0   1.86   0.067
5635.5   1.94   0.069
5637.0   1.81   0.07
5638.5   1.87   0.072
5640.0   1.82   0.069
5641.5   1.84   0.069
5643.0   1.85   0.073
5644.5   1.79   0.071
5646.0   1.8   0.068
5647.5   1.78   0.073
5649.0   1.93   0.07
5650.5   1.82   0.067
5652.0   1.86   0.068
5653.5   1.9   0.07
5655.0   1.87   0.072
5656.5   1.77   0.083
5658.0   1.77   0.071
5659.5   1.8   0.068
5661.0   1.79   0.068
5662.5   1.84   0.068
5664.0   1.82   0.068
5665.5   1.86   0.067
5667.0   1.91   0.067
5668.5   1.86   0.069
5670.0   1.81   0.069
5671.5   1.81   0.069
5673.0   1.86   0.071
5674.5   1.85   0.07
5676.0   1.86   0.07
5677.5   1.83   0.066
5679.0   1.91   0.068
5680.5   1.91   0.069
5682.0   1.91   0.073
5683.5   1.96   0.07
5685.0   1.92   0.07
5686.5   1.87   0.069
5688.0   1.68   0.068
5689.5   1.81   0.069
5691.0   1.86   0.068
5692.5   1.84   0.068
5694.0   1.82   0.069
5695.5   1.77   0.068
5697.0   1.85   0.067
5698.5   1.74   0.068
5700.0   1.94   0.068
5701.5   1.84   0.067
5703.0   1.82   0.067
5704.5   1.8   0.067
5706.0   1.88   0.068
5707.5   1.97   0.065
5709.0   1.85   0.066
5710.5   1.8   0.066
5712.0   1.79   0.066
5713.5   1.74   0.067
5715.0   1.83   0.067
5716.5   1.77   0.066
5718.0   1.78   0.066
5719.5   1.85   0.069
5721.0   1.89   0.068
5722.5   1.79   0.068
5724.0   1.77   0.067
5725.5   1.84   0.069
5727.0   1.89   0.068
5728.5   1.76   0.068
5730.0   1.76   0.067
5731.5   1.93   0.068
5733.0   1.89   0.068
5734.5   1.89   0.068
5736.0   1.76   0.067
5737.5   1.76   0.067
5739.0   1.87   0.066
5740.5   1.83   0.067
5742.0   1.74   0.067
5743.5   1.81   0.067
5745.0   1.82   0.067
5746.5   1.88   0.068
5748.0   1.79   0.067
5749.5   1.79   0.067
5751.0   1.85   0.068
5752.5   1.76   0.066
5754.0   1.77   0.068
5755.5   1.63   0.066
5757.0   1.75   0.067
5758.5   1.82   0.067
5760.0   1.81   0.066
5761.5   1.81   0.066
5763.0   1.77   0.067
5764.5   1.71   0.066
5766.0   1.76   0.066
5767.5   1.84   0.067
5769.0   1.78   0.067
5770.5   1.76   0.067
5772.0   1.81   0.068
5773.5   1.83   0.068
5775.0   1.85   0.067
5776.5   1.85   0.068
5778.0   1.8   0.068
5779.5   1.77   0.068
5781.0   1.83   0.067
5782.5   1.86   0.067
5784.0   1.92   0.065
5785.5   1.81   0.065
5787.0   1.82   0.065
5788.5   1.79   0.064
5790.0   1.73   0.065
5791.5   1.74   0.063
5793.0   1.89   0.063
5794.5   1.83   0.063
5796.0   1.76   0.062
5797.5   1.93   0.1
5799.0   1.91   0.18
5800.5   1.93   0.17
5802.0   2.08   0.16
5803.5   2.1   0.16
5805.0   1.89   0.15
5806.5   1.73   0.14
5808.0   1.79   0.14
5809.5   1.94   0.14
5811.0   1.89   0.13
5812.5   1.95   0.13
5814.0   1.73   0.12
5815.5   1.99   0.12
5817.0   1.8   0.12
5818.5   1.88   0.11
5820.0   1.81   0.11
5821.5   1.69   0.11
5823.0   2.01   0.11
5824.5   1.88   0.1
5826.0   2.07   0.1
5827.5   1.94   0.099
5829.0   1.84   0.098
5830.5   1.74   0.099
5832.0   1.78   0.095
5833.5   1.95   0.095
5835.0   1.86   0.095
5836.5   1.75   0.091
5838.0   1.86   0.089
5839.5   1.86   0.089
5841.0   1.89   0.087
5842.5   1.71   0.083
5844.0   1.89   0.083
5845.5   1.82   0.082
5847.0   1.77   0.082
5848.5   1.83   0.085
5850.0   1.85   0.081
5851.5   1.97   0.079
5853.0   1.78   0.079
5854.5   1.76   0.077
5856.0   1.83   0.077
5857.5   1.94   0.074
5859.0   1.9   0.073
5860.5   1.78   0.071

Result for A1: 1.3 angstrom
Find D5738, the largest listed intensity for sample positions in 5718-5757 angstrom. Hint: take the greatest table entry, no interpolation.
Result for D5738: 1.93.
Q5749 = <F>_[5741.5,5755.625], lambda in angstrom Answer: 1.79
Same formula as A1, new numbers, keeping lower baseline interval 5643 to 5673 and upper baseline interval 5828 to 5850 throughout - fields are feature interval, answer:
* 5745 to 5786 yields 0.6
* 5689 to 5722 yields 0.0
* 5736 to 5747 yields 0.1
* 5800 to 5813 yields -0.7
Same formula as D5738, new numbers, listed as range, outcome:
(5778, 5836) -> 2.1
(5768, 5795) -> 1.92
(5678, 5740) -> 1.97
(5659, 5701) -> 1.96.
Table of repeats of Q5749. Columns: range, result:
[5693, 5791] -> 1.81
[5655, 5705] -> 1.84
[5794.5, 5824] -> 1.88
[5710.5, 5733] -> 1.82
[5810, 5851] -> 1.85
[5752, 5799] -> 1.8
